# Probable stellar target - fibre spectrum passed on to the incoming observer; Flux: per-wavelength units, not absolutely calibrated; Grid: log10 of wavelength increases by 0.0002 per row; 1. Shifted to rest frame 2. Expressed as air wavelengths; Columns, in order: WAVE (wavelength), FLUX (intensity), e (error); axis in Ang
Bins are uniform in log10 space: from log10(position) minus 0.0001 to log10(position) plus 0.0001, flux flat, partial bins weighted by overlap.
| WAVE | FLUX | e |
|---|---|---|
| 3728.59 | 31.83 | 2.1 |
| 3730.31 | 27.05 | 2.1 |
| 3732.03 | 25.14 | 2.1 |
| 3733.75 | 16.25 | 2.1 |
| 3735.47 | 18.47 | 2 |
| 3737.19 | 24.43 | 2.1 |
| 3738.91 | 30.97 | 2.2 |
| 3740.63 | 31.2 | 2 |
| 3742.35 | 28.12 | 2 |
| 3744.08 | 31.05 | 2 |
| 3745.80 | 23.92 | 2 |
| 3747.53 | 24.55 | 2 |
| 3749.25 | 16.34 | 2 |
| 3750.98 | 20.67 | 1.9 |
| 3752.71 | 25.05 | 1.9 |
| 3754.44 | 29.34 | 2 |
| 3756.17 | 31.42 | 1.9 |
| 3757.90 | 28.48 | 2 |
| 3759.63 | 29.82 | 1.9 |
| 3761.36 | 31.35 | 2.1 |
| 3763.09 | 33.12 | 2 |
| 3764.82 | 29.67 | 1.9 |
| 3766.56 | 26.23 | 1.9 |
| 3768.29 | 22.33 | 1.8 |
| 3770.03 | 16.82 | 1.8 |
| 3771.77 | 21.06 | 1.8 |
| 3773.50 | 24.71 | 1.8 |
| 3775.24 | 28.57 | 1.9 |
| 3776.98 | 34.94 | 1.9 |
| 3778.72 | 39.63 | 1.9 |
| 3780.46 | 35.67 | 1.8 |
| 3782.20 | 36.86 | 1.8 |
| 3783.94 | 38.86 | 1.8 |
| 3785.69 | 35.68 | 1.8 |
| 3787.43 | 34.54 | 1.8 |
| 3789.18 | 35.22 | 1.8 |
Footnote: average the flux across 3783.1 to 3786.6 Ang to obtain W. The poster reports 37.2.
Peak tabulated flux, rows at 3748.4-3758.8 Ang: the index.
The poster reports 31.42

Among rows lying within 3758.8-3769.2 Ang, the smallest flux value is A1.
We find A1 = 22.33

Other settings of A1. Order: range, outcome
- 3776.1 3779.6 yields 34.94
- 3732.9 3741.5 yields 16.25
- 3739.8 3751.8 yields 16.34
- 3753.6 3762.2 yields 28.48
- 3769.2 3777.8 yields 16.82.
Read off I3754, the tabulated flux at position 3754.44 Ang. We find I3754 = 29.34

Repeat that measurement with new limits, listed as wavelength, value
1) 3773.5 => 24.71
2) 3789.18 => 35.22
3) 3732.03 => 25.14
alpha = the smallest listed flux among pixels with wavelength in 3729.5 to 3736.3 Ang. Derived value 16.25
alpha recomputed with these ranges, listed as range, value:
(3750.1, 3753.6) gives 20.67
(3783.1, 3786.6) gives 35.68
